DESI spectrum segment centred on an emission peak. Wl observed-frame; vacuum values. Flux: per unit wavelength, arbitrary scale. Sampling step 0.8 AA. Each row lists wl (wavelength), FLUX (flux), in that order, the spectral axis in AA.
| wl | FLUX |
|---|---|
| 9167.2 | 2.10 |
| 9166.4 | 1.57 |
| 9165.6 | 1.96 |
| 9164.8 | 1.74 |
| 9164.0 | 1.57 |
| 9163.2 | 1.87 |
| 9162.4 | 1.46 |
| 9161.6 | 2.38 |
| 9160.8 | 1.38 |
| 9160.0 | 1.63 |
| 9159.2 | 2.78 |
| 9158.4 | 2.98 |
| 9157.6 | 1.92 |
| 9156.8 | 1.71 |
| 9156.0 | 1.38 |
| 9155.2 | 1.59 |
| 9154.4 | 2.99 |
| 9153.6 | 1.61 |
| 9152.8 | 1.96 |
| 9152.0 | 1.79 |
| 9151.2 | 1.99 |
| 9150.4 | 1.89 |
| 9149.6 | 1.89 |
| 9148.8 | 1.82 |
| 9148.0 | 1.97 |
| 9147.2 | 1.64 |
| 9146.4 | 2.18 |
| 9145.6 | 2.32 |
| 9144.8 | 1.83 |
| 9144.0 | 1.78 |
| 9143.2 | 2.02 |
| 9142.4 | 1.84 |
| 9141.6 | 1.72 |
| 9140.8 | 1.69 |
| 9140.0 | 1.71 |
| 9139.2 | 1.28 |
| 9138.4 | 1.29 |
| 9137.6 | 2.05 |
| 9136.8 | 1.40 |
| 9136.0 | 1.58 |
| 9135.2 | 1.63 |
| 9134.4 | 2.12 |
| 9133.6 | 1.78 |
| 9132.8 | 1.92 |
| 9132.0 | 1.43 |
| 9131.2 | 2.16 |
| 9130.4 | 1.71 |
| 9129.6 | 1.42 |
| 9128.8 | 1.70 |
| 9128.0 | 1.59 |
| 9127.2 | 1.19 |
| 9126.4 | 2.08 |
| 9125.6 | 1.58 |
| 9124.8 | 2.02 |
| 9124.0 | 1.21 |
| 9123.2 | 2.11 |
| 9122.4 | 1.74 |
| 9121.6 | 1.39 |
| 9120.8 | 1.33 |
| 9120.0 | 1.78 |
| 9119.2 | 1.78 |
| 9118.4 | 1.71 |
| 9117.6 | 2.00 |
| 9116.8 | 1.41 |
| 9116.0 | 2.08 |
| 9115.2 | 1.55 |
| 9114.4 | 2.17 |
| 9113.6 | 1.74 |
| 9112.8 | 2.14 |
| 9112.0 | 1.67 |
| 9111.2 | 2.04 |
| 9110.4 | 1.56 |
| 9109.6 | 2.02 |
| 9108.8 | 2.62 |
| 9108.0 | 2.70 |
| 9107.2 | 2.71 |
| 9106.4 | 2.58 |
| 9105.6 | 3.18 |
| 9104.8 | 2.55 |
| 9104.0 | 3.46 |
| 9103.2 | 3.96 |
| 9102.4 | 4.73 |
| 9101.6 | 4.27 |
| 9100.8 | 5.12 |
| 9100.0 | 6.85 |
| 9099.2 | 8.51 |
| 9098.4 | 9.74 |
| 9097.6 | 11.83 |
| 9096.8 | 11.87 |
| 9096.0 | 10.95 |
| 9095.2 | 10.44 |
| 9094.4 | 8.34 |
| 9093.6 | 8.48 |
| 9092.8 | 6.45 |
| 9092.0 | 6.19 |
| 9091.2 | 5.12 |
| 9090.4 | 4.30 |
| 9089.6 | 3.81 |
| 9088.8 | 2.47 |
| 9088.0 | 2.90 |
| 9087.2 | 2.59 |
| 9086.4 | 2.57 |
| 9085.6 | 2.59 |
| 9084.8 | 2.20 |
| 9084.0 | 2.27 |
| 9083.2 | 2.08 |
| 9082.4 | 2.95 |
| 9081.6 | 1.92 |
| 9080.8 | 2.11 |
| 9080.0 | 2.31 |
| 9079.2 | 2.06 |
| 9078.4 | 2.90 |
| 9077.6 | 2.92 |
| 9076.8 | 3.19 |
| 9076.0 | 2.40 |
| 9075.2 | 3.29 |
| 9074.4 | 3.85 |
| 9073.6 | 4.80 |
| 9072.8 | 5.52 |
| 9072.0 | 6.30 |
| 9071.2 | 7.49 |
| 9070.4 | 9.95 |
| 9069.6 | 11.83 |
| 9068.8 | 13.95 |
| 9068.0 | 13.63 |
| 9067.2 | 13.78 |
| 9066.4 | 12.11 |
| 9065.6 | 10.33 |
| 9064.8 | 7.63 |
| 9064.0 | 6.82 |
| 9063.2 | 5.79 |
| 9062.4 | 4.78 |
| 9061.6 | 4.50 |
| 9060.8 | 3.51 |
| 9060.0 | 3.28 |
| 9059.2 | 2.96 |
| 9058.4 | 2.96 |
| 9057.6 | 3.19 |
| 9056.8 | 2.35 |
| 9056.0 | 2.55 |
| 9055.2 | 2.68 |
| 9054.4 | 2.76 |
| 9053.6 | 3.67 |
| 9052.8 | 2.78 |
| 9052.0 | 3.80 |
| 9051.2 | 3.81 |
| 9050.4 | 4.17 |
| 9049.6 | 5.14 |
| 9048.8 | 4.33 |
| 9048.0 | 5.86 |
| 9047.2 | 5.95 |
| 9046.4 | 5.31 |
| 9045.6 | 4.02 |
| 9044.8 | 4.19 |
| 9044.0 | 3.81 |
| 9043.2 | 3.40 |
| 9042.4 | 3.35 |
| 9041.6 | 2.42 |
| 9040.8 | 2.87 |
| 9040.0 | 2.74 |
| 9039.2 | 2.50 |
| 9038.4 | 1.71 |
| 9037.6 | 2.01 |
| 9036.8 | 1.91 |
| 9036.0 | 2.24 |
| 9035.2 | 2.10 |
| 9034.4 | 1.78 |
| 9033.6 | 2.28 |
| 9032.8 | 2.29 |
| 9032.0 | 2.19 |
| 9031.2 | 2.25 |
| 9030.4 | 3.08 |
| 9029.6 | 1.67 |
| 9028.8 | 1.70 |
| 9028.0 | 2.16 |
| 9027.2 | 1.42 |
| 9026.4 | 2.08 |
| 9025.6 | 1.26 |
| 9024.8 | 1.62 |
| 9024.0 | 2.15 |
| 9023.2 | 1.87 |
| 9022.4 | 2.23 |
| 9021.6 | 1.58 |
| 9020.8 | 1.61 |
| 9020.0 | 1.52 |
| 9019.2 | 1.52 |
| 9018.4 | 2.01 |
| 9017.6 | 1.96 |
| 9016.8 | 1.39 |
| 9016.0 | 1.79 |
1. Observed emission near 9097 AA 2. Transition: [N II] 6583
